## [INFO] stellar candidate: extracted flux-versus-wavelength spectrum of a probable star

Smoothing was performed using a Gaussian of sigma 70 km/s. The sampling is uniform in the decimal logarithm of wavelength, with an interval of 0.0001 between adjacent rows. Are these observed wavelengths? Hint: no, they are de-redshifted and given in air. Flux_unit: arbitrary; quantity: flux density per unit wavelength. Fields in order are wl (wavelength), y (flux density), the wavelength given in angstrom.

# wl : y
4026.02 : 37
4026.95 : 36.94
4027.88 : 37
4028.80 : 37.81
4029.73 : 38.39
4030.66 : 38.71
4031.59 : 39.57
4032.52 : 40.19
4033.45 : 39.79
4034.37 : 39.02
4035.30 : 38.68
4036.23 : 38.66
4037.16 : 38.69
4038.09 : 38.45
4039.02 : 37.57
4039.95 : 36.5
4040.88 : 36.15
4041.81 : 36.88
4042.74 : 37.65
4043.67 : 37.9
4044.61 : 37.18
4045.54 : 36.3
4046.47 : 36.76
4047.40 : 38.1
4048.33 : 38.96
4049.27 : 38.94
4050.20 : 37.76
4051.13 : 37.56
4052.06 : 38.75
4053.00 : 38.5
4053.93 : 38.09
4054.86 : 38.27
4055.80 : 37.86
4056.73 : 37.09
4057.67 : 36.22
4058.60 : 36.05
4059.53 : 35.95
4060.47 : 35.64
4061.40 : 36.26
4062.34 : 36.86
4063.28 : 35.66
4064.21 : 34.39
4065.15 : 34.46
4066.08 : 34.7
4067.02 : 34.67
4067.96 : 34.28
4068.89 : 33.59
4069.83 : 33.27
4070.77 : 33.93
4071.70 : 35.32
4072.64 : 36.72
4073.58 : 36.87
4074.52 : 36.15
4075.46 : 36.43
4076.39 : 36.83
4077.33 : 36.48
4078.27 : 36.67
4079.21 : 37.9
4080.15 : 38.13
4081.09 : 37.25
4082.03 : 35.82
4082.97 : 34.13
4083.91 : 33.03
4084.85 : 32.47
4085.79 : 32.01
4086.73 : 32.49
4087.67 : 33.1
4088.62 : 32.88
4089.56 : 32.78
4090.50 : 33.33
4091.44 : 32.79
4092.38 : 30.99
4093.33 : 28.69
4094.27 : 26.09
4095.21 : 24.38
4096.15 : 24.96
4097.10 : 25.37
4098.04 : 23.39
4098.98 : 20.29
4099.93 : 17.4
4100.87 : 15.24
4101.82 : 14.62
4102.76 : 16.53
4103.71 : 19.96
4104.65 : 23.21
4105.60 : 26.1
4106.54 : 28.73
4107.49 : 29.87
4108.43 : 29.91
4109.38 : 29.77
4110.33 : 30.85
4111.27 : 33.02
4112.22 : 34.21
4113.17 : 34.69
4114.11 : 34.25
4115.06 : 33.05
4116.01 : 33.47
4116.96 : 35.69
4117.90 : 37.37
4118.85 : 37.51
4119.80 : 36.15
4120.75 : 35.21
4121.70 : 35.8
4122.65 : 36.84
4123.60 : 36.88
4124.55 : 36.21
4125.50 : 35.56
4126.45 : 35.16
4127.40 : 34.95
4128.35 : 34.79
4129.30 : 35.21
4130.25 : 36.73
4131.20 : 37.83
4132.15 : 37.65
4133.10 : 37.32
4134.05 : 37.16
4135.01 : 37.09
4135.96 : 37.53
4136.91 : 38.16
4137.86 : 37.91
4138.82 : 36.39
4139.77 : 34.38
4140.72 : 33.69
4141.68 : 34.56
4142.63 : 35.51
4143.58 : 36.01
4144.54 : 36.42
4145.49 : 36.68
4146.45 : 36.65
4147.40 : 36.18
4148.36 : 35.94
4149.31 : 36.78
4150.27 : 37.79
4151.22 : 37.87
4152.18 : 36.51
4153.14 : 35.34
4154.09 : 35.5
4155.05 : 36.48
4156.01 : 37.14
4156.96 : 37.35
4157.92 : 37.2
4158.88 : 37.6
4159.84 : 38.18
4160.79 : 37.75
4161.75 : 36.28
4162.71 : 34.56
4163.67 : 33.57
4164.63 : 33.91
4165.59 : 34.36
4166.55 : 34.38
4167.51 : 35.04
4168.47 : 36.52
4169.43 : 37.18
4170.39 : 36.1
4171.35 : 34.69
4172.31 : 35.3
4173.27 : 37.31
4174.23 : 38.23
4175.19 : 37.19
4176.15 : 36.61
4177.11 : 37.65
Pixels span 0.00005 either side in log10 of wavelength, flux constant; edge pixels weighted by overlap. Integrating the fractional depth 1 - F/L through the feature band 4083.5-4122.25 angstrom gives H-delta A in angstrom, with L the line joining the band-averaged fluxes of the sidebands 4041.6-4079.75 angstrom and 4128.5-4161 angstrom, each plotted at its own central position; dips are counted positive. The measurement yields 7.69 angstrom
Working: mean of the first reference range 36.5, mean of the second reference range 36.6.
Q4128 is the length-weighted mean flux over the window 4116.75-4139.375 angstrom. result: 36.6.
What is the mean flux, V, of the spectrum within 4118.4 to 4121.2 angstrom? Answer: 36.3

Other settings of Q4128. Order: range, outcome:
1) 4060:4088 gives 35.2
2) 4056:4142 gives 33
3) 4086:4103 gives 26.1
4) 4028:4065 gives 37.6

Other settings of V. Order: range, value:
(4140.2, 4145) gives 35.2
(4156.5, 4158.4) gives 37.2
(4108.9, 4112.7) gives 31.9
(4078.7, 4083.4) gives 36.7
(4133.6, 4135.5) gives 37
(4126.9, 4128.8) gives 34.9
